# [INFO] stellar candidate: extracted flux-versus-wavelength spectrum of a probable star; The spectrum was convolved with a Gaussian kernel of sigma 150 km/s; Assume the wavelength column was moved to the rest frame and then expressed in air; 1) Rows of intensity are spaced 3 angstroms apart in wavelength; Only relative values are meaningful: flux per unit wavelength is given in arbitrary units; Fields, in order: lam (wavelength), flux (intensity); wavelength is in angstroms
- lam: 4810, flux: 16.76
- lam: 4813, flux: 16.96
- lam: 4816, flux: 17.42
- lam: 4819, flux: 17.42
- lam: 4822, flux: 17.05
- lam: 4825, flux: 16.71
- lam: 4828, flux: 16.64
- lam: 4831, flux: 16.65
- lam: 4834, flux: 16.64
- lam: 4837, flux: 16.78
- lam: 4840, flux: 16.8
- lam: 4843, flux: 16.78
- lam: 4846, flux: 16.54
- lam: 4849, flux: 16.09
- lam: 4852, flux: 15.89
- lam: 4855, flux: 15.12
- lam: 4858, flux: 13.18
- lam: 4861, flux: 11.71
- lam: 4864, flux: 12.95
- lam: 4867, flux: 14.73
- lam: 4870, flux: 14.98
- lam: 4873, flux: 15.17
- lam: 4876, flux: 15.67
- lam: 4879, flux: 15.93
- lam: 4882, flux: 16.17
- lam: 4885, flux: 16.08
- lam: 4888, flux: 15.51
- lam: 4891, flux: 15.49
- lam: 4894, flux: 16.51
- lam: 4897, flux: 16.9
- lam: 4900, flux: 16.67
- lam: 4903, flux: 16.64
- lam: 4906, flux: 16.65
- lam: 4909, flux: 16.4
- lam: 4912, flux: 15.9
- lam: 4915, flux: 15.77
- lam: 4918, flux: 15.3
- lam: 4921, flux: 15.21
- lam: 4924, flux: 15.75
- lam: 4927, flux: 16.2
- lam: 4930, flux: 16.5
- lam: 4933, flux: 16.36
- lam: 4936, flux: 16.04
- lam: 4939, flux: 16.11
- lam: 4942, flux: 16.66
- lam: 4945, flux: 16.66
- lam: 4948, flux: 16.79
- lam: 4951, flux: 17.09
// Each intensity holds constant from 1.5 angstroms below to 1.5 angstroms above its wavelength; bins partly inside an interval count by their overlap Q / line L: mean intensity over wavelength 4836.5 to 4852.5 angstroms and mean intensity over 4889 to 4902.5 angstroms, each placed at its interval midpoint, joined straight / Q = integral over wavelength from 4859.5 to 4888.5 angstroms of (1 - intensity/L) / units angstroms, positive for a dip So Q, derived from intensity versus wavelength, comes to 2.8 angstroms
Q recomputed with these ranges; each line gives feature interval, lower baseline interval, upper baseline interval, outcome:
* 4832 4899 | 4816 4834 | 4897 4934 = 4.1 angstroms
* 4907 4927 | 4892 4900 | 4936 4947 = 0.9 angstroms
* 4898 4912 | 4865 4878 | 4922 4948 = -0.7 angstroms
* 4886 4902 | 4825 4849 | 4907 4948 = 0.1 angstroms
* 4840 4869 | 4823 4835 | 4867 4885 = 2.2 angstroms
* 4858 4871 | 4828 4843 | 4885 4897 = 2.3 angstroms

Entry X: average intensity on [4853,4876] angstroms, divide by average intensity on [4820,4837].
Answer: 0.8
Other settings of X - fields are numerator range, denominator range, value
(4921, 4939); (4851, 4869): 1.16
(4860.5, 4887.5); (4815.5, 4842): 0.89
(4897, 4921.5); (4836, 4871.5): 1.07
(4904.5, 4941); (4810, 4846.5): 0.95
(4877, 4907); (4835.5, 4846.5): 0.97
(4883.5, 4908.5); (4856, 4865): 1.28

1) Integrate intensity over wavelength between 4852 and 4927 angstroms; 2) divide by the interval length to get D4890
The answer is 15.5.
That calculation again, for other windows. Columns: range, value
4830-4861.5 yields 15.8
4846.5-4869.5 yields 14.4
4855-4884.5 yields 14.6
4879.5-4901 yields 16.2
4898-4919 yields 16.2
